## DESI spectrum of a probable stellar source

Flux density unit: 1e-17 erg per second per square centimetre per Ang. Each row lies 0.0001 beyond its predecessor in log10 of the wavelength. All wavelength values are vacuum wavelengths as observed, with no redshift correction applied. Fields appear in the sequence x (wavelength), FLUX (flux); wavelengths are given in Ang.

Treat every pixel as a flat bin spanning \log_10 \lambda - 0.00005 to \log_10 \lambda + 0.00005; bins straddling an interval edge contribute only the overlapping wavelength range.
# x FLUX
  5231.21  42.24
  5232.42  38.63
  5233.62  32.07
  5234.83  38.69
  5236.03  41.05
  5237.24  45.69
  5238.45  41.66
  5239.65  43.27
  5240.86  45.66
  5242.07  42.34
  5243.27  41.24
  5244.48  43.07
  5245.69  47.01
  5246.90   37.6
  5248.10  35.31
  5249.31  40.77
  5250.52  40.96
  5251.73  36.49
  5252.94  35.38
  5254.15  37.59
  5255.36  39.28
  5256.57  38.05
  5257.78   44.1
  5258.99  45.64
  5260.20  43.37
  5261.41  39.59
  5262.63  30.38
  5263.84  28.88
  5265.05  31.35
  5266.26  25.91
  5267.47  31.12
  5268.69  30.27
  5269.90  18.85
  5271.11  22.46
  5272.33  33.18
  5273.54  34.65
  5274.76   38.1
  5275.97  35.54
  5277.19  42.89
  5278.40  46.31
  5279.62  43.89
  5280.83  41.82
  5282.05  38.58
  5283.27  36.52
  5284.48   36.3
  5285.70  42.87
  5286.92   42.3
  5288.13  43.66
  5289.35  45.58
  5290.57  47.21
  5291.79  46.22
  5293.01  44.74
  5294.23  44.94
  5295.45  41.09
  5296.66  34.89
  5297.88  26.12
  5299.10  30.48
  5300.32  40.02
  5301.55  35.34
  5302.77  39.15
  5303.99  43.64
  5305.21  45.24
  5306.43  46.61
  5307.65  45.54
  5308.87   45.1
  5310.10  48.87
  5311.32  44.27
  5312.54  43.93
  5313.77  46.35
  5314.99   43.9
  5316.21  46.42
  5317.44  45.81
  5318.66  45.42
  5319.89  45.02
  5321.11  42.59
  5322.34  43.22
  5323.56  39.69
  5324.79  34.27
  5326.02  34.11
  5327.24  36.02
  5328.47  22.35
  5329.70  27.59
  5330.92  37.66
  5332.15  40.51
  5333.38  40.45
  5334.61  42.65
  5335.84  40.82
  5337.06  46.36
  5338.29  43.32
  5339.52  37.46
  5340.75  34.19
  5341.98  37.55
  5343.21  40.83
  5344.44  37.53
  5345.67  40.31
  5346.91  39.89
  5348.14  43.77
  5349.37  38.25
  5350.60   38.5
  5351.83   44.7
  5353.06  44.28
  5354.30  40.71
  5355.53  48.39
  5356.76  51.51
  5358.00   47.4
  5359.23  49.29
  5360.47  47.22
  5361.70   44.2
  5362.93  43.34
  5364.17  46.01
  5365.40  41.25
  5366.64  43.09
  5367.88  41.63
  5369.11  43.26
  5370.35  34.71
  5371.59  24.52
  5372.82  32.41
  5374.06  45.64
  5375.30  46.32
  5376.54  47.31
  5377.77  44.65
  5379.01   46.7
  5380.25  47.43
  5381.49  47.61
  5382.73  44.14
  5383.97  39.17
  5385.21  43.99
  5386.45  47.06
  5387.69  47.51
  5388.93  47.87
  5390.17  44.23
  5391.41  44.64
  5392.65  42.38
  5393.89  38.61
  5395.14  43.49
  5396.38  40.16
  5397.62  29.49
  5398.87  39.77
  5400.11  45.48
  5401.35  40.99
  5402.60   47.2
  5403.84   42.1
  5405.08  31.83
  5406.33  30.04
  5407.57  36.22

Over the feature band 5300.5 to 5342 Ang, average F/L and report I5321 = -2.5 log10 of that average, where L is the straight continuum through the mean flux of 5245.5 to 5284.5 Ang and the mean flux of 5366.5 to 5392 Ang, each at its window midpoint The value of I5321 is -0.034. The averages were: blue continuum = 36.5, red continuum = 43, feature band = 41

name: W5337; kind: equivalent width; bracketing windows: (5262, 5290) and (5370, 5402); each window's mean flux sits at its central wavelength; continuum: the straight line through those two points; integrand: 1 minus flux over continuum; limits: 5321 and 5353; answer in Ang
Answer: 0.5 Ang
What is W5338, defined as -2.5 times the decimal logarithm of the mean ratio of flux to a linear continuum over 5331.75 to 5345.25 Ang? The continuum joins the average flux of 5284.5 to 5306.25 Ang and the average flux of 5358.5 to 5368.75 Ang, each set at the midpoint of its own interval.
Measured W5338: 0.078 mag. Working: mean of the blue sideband 40.8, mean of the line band 40.2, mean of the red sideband 44.5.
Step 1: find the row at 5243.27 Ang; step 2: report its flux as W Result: 41.24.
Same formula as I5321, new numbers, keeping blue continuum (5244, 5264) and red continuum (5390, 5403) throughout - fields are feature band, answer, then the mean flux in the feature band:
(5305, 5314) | -0.14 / 45.7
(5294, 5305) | 0.07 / 37.3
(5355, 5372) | -0.07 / 43.5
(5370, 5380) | 0.01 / 40.7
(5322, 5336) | 0.11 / 36.3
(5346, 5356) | -0.04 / 42.1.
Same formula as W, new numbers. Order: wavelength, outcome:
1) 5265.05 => 31.35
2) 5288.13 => 43.66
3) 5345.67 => 40.31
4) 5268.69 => 30.27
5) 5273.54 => 34.65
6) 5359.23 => 49.29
